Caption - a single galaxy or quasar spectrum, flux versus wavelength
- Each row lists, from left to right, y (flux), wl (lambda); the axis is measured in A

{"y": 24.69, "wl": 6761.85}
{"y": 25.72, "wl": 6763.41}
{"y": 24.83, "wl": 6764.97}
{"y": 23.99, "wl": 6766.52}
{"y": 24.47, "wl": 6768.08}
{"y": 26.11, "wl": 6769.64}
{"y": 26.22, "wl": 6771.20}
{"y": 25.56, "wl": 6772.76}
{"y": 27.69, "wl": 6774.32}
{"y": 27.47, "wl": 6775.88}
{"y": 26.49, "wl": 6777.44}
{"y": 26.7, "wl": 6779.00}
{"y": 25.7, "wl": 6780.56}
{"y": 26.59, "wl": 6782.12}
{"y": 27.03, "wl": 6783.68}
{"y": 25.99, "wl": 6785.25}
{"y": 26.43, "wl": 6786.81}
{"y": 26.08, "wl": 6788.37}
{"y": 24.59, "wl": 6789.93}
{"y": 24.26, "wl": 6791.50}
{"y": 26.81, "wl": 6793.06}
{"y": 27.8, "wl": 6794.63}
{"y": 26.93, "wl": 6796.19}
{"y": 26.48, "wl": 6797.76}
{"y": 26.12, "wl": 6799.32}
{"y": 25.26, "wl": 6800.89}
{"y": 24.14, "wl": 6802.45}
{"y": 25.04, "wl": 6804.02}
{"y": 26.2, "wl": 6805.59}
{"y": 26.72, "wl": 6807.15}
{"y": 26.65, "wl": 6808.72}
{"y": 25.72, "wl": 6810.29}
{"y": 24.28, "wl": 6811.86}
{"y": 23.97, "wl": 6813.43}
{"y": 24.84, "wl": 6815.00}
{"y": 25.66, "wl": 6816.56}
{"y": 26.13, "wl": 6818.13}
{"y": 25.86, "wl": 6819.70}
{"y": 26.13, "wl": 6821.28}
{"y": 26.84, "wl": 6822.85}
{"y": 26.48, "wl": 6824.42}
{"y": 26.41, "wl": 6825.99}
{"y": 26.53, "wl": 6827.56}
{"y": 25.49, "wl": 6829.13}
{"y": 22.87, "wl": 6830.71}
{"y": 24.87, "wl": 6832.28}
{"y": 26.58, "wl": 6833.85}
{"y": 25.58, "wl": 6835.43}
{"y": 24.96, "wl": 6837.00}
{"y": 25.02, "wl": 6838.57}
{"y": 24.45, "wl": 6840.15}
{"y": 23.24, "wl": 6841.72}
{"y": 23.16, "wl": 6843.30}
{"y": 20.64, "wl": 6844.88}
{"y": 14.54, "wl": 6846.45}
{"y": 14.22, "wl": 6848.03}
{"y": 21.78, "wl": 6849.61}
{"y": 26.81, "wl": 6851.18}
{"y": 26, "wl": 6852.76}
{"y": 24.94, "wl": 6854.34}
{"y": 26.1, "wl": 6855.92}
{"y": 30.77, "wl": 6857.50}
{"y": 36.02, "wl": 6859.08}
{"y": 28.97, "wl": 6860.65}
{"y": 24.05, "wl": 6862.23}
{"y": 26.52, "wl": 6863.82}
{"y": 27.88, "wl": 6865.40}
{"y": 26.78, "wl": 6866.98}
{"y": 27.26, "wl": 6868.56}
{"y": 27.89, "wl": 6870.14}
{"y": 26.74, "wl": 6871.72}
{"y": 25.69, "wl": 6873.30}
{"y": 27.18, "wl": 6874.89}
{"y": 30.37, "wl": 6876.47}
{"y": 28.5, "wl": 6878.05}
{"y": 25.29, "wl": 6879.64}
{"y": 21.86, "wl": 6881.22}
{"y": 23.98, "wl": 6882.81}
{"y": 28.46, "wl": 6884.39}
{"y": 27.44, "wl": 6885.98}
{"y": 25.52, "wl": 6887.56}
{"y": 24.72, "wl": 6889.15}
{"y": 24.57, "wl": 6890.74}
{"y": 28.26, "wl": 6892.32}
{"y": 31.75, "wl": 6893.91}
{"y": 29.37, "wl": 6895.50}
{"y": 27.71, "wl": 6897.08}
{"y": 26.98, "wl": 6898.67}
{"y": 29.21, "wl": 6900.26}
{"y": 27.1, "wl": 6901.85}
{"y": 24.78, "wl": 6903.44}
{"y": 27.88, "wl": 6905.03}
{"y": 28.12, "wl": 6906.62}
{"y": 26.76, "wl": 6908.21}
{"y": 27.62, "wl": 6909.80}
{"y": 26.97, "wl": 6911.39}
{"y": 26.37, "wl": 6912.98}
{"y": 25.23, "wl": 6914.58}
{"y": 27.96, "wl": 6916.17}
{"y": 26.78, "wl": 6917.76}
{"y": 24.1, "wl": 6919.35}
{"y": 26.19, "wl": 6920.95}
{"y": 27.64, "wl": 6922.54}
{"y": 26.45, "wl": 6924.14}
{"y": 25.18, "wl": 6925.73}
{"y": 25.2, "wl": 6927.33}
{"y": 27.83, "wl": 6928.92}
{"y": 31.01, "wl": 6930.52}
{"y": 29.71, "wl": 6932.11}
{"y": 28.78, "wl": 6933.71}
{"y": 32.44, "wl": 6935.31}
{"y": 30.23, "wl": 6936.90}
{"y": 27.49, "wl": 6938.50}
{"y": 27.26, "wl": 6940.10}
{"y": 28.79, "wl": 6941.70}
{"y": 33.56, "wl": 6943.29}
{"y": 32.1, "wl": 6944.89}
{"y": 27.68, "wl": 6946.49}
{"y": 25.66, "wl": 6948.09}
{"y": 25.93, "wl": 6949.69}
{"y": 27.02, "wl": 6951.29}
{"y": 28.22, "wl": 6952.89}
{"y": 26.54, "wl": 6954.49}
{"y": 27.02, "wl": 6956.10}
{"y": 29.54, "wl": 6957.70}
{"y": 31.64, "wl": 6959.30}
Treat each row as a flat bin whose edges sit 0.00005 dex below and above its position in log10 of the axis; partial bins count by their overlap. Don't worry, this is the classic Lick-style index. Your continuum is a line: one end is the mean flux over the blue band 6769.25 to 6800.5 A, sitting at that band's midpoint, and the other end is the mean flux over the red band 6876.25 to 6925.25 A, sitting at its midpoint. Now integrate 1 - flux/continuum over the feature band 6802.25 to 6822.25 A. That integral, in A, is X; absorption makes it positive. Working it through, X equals 0.7 A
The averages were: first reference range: 26.3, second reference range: 26.8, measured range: 25.5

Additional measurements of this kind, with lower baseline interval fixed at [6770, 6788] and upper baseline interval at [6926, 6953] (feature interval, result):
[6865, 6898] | 1.1 A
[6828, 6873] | 3.8 A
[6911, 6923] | 0.9 A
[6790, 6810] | 0.6 A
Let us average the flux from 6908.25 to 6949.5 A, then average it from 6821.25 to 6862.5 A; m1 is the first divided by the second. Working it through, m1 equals 1.12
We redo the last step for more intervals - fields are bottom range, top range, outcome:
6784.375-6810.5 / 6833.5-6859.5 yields 0.93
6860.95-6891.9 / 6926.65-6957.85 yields 1.08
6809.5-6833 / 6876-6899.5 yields 1.06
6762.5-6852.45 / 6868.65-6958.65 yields 1.09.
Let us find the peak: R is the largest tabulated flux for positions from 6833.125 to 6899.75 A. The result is 36.02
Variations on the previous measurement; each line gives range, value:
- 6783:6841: 27.8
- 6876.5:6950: 33.56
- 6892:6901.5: 31.75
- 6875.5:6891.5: 30.37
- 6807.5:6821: 26.65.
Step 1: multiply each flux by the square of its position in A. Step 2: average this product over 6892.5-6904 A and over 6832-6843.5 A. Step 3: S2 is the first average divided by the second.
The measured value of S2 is 1.2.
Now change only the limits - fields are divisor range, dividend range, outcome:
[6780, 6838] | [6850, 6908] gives 1.08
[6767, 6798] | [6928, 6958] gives 1.15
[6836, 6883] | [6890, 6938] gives 1.10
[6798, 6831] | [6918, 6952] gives 1.13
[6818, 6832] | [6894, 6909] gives 1.10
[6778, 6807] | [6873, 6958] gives 1.09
